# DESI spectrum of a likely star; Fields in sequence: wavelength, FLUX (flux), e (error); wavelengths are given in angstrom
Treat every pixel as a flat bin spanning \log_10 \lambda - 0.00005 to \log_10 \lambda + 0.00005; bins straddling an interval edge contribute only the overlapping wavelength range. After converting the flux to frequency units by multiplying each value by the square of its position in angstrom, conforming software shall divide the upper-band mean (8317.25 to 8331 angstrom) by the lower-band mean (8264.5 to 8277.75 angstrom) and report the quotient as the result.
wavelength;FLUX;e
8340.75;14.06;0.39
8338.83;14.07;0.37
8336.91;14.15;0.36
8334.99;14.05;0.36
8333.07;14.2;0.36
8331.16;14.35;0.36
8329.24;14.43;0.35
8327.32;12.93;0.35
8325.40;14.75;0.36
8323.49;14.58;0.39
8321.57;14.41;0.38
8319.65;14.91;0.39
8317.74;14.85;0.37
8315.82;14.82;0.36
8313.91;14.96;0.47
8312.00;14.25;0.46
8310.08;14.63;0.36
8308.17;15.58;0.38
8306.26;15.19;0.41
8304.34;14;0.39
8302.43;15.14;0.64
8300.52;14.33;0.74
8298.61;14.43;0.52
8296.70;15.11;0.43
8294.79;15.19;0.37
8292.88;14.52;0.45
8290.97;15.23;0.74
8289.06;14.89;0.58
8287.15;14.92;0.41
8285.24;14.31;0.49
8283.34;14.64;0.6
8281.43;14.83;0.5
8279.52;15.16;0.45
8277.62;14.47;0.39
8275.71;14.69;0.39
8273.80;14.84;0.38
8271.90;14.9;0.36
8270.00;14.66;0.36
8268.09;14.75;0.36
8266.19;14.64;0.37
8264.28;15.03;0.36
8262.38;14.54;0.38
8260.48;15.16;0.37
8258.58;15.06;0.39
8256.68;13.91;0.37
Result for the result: 0.99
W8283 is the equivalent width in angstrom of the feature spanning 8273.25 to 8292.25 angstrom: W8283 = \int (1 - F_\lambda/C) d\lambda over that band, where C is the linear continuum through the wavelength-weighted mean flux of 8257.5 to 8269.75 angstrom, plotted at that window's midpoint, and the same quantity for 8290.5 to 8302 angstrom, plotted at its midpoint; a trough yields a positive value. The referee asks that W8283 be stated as 0.0 angstrom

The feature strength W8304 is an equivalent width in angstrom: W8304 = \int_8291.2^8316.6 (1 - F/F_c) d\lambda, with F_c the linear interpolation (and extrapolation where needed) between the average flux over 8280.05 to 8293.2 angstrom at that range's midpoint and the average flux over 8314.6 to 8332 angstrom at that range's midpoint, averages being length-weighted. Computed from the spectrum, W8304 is -0.3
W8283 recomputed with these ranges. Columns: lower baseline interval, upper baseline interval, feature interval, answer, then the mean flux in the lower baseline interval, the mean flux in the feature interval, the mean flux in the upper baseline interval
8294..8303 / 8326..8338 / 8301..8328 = -0.38 angstrom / 14.8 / 14.7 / 14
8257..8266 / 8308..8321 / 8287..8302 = -0.01 angstrom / 14.9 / 14.8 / 14.8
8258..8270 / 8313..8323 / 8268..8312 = 0.05 angstrom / 14.8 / 14.8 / 14.8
